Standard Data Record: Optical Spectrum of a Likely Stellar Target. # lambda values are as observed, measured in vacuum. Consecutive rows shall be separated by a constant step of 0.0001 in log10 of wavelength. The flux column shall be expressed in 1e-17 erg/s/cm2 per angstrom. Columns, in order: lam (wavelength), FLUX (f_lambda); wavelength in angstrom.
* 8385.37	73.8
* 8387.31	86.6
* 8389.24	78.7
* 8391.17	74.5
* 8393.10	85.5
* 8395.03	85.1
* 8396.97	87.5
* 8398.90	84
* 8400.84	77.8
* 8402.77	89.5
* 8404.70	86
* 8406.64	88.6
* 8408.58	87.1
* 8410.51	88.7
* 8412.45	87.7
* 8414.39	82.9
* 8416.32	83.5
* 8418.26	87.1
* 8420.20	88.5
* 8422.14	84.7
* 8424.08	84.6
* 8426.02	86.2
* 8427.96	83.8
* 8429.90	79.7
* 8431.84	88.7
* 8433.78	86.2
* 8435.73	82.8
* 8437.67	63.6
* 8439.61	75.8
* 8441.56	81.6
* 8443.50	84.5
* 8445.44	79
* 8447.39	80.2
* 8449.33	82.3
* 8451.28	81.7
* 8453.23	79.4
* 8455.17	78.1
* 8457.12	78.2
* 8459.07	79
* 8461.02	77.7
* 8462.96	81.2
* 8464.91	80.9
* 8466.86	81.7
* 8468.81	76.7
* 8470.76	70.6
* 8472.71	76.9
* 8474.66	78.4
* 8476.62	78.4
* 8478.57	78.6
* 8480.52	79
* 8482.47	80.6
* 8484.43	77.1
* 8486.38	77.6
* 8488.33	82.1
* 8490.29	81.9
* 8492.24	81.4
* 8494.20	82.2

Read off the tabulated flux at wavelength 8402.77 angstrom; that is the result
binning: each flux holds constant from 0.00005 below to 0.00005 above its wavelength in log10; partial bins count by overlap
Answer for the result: 89.5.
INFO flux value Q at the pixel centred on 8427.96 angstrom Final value 83.8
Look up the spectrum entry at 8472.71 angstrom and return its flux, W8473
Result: 76.9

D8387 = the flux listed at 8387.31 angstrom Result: 86.6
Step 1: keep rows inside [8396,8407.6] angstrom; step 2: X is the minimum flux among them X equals 77.8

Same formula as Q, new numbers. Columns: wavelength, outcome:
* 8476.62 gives 78.4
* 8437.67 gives 63.6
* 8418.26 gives 87.1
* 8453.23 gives 79.4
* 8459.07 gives 79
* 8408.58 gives 87.1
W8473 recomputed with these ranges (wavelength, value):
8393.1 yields 85.5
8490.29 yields 81.9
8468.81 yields 76.7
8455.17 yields 78.1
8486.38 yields 77.6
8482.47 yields 80.6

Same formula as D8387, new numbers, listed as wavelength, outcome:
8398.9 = 84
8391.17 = 74.5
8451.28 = 81.7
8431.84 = 88.7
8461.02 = 77.7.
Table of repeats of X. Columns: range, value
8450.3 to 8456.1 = 78.1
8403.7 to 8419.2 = 82.9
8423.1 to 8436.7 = 79.7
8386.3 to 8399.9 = 74.5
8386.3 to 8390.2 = 78.7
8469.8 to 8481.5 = 70.6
